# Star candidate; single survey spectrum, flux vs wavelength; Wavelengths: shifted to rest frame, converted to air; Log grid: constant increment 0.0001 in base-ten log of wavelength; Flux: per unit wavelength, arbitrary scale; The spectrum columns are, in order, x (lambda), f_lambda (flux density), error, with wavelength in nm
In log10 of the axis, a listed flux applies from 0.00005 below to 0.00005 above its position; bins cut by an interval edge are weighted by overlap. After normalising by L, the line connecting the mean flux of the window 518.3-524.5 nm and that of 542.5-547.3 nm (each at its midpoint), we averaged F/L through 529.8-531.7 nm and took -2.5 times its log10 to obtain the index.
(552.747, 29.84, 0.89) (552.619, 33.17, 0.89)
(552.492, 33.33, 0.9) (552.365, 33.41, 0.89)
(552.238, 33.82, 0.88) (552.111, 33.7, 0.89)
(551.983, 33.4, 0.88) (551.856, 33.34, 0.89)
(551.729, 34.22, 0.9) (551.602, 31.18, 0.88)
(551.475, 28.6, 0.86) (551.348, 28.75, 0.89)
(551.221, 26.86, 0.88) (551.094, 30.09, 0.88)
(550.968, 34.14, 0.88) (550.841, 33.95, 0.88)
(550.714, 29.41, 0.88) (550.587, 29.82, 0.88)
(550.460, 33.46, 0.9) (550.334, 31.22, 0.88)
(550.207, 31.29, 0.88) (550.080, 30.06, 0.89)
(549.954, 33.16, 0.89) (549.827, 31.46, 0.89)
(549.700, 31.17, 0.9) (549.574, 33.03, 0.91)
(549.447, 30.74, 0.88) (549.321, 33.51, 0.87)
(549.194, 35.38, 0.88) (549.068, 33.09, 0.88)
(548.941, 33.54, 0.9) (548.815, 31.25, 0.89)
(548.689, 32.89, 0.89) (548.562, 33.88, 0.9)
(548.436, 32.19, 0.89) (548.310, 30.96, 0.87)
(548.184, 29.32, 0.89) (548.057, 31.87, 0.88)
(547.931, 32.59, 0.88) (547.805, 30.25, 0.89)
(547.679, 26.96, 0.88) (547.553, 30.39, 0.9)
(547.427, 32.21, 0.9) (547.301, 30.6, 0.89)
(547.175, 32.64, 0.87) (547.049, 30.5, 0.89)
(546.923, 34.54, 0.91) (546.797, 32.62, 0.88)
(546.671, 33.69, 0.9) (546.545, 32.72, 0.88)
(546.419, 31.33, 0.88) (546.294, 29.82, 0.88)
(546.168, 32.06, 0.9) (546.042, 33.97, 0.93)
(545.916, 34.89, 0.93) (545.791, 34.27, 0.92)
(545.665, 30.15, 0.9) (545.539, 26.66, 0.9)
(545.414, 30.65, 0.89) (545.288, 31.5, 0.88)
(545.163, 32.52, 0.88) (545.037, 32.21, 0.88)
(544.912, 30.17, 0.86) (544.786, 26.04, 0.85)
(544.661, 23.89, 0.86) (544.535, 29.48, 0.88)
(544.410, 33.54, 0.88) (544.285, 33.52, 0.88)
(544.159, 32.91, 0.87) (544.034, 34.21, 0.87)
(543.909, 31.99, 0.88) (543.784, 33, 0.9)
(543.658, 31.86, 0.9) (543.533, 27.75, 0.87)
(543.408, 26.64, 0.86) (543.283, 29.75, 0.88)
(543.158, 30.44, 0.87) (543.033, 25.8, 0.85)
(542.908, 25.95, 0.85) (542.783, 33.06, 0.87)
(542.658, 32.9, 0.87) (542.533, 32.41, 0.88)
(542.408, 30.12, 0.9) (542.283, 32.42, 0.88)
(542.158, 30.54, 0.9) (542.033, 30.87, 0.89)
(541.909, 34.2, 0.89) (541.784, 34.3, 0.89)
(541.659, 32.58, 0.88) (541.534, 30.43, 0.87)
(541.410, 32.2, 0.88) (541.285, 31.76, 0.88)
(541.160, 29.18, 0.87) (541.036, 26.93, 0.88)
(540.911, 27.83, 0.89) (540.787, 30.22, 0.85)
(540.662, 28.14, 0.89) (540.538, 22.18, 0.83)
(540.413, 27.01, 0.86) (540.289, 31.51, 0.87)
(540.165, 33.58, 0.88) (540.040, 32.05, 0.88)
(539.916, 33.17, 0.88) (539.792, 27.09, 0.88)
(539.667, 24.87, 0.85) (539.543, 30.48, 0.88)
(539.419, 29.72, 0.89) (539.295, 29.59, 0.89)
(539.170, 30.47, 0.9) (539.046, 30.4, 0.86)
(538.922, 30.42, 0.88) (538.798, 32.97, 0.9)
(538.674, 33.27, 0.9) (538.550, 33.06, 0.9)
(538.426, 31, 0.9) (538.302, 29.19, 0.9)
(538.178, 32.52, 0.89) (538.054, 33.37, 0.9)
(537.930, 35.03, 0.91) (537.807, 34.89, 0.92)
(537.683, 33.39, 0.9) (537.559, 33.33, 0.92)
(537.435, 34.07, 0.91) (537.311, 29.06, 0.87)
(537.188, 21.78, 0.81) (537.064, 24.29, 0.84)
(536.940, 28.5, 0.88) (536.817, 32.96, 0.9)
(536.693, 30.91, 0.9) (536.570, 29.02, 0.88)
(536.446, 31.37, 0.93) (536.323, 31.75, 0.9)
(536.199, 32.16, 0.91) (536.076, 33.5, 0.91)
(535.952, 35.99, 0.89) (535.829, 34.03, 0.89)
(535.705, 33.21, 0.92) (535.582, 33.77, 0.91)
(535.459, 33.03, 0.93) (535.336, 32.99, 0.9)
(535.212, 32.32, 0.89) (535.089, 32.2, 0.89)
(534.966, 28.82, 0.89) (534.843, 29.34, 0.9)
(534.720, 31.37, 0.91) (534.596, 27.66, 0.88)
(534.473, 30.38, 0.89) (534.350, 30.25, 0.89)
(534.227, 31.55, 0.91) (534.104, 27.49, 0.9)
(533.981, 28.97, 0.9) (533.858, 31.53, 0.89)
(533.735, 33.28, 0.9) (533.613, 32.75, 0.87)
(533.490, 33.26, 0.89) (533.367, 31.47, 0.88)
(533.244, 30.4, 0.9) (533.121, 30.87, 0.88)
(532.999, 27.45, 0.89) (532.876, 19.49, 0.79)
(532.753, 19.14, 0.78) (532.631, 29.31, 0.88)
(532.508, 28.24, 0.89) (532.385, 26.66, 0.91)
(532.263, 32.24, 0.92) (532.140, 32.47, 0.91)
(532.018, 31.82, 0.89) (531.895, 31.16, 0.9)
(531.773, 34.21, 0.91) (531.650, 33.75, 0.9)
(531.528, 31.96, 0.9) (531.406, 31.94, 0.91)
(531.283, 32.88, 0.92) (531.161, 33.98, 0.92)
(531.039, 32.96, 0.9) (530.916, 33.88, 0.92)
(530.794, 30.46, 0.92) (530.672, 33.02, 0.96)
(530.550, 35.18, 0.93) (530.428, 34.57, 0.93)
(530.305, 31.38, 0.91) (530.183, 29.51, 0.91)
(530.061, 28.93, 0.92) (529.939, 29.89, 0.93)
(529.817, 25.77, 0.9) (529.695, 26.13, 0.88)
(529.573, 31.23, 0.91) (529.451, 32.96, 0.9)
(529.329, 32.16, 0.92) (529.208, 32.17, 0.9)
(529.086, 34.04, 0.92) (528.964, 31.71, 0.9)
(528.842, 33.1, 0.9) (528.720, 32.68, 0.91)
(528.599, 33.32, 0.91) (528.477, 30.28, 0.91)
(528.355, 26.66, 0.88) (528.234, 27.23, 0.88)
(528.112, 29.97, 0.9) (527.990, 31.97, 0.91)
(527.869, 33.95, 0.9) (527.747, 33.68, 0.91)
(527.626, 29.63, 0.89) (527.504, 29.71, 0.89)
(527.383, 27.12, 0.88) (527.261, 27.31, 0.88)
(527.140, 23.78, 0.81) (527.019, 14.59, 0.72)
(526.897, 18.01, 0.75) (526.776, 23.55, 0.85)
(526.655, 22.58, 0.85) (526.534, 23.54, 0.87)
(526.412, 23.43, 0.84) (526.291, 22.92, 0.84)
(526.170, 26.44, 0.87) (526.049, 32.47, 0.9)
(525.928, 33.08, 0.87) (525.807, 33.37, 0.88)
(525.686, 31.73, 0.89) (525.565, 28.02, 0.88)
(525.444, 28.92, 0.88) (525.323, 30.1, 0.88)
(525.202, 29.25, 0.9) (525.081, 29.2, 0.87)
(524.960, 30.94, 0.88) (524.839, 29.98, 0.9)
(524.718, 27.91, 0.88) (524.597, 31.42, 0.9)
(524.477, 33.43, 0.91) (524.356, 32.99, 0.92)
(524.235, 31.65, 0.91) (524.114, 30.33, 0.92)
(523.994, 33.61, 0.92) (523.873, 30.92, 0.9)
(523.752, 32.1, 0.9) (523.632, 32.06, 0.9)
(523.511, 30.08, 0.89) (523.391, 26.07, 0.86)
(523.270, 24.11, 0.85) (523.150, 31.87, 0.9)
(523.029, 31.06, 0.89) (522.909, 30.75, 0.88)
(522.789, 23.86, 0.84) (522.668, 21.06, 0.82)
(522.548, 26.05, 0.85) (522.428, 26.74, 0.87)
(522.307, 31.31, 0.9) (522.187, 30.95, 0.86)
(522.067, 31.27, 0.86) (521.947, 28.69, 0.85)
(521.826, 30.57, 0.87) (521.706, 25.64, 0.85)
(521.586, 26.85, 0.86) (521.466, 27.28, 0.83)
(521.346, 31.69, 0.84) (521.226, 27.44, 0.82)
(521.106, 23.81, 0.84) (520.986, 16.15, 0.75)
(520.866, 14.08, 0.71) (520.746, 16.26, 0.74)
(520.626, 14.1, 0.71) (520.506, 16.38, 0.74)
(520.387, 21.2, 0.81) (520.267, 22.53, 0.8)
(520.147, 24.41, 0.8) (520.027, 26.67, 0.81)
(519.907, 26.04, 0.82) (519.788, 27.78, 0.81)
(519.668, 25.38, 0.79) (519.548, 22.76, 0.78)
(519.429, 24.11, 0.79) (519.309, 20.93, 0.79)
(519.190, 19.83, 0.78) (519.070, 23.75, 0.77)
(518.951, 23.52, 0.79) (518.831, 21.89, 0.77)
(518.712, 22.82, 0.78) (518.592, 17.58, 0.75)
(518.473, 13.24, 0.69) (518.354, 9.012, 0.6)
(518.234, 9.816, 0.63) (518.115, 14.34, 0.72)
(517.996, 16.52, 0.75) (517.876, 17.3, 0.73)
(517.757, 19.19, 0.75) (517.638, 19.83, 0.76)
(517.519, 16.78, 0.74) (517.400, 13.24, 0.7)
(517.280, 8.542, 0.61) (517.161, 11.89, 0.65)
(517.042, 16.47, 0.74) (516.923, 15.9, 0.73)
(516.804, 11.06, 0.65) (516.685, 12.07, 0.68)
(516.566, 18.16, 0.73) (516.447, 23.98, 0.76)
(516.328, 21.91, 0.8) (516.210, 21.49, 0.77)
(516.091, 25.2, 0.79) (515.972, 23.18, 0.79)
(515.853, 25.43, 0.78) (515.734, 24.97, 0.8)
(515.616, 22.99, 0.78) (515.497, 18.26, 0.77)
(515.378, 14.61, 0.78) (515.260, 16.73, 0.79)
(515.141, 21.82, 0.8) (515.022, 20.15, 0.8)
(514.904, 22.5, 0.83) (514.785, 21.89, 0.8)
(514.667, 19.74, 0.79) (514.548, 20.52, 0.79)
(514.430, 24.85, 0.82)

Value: -0.16 mag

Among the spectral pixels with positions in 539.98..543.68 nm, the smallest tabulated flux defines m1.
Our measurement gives 22.18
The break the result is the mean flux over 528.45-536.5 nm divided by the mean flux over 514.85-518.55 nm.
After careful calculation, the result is 1.77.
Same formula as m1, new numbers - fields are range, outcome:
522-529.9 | 14.59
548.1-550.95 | 29.32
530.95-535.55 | 19.14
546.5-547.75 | 26.96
